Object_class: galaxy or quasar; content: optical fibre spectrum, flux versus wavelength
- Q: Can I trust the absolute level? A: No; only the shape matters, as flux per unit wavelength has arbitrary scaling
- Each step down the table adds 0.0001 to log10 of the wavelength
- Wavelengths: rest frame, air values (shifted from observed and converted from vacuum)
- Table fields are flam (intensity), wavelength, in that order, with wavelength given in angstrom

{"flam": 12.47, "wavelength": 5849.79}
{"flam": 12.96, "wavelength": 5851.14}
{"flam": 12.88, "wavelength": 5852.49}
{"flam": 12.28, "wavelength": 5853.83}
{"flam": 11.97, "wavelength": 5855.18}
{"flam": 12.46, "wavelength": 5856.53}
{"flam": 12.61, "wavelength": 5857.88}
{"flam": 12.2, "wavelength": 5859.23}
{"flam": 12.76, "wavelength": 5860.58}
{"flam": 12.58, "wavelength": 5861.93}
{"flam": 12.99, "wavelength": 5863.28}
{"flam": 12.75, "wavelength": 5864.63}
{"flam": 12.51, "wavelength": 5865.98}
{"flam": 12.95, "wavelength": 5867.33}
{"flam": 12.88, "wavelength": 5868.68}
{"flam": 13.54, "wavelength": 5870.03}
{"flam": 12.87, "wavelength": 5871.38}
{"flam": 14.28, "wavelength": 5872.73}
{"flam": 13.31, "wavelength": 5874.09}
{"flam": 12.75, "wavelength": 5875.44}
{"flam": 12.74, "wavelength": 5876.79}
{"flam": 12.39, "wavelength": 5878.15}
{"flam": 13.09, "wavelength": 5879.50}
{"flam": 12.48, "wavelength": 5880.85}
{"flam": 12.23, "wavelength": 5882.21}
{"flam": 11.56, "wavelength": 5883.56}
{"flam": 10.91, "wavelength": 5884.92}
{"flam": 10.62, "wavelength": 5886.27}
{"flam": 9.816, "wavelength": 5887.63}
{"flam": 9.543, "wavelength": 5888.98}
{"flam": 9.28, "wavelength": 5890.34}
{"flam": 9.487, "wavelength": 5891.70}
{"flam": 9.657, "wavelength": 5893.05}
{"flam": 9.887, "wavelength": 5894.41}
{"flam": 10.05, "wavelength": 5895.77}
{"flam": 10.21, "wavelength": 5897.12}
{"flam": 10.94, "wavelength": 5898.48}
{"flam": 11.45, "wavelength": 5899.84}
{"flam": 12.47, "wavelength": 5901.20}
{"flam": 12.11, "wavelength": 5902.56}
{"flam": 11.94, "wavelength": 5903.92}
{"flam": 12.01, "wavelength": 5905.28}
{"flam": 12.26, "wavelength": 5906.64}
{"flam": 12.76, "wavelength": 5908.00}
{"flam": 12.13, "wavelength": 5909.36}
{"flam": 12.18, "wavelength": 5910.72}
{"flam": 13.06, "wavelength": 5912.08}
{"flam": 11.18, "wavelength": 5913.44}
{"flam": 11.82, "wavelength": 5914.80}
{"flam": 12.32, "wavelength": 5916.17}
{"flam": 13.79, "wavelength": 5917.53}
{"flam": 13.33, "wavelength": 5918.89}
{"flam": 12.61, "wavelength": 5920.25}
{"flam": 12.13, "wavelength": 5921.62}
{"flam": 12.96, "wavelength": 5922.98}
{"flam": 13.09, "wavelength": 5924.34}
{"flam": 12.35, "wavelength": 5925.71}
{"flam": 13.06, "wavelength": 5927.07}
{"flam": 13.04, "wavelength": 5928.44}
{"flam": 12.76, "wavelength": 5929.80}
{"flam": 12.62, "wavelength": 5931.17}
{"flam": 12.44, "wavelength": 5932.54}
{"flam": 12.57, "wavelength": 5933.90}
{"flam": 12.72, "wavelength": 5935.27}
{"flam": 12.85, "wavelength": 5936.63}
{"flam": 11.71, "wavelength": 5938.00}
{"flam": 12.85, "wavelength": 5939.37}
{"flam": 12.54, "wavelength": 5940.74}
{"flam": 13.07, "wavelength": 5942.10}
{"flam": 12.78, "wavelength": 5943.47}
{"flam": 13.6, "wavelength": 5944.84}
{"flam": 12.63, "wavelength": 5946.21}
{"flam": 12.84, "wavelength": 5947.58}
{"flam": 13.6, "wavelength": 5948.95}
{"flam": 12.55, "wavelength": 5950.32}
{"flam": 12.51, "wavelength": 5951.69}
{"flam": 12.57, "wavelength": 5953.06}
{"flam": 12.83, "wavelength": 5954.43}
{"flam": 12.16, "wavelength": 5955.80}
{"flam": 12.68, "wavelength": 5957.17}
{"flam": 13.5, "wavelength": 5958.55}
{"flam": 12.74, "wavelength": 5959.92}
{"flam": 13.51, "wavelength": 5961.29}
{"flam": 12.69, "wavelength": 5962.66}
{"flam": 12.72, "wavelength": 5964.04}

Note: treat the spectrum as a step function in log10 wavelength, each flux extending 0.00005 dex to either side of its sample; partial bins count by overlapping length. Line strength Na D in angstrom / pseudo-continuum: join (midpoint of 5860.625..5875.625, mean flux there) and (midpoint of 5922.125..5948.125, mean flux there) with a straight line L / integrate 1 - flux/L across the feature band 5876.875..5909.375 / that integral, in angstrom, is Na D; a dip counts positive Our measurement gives 4.3 angstrom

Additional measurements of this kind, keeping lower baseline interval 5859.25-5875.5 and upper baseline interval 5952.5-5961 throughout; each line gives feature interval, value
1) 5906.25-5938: 0.7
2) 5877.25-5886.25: 0.7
